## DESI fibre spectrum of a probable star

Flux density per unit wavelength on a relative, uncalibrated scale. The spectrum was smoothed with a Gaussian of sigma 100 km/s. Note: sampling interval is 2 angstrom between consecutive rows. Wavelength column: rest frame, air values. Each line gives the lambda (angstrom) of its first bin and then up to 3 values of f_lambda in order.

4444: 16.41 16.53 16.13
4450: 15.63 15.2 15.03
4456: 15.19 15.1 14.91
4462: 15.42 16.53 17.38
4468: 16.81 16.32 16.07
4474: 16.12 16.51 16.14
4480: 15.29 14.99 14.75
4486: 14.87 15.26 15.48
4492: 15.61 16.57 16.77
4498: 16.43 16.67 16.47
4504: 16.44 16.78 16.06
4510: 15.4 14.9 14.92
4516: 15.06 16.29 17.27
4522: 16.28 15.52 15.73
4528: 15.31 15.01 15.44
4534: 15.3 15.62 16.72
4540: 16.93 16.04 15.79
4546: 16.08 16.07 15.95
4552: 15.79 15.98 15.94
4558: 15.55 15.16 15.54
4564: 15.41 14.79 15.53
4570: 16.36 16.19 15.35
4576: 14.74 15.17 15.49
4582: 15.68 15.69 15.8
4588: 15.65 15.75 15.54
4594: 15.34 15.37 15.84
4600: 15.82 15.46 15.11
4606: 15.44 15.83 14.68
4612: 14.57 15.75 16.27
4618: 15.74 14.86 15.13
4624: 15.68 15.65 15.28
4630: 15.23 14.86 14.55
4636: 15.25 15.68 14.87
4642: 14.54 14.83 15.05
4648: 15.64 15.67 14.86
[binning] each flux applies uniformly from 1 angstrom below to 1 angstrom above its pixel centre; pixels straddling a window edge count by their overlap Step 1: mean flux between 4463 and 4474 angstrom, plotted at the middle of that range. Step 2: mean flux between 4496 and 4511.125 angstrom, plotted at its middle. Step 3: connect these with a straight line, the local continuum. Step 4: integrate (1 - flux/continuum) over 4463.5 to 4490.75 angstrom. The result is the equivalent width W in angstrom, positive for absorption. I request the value 1.0 angstrom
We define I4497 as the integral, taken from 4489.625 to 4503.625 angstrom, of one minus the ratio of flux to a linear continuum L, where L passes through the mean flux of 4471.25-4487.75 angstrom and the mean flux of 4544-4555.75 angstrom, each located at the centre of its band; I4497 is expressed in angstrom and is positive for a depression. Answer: -0.59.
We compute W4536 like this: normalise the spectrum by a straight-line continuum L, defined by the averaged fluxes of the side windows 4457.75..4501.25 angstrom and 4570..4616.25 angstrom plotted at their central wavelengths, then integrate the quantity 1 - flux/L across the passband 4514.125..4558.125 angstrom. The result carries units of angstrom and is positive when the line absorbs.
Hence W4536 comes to -0.5 angstrom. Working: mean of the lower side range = 15.9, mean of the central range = 15.9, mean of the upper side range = 15.5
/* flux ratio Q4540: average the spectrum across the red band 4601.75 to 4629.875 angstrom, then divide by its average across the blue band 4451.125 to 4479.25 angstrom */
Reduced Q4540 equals 1.0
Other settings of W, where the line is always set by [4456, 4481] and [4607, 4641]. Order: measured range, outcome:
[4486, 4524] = -0.36 angstrom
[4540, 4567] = -0.22 angstrom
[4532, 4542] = -0.23 angstrom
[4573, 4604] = -0.09 angstrom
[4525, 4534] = 0.21 angstrom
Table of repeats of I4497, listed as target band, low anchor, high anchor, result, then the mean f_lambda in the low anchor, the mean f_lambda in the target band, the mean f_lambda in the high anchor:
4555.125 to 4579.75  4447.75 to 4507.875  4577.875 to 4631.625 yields 0.2 angstrom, 15.9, 15.5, 15.5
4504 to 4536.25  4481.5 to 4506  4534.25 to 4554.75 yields 0.6 angstrom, 15.9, 15.7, 16.1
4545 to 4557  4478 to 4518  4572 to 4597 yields -0.3 angstrom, 15.7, 16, 15.5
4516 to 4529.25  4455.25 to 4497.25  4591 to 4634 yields -0.3 angstrom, 15.8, 16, 15.4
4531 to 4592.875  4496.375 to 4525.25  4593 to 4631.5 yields 0.1 angstrom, 16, 15.7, 15.4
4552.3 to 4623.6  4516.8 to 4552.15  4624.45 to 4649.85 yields 0.1 angstrom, 16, 15.5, 15.1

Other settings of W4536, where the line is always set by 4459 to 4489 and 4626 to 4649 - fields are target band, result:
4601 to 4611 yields -0.04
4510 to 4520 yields 0.09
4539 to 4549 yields -0.43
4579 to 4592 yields -0.29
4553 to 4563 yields -0.12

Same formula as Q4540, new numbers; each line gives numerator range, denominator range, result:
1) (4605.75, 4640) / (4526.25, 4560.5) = 0.97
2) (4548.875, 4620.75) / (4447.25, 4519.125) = 0.98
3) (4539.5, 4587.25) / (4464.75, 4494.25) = 0.99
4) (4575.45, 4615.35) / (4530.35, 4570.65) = 0.98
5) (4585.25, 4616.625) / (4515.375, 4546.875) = 0.97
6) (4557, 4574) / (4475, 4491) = 1.01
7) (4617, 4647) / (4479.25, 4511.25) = 0.95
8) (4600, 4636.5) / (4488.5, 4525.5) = 0.95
